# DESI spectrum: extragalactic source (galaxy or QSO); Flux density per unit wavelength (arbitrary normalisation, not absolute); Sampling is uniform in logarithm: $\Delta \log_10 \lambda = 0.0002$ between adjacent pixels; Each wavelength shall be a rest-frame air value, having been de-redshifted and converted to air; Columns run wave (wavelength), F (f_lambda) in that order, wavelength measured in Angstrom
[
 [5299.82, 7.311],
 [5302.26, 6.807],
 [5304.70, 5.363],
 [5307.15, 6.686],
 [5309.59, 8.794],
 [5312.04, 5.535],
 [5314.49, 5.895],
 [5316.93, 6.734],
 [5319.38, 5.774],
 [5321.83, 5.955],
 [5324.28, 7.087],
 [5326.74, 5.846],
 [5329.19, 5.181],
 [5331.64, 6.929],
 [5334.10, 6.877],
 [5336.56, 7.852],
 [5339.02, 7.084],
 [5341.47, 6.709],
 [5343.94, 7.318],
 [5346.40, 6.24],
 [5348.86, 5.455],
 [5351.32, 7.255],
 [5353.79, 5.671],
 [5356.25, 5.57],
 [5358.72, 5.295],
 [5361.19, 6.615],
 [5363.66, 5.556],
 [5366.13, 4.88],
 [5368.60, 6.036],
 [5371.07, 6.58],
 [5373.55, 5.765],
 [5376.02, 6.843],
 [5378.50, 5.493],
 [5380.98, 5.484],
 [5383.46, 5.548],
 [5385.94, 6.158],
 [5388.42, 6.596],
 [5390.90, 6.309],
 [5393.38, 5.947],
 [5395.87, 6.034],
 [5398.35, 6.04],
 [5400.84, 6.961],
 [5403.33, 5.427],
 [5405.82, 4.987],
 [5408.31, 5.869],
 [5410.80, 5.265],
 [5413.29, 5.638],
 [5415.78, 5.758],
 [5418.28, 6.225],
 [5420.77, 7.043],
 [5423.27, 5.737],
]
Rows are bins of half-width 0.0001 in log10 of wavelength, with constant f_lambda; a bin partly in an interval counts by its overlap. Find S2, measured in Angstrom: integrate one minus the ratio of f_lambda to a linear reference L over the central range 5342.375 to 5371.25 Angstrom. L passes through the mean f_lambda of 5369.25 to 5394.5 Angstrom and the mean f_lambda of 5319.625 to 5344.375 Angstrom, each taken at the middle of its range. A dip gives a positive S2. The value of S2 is 1.5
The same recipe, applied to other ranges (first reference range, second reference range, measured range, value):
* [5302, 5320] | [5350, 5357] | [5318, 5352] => -1.2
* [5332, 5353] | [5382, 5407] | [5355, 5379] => 2.1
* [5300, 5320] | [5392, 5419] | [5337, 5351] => -0.9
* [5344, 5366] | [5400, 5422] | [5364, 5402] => -0.6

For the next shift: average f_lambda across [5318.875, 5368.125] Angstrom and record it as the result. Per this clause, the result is 6.26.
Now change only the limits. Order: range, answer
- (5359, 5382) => 5.89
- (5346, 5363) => 5.99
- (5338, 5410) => 6.05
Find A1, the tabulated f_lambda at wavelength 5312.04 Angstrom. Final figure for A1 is 5.535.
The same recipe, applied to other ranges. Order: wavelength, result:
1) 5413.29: 5.638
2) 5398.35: 6.04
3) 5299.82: 7.311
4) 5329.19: 5.181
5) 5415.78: 5.758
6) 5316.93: 6.734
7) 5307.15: 6.686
